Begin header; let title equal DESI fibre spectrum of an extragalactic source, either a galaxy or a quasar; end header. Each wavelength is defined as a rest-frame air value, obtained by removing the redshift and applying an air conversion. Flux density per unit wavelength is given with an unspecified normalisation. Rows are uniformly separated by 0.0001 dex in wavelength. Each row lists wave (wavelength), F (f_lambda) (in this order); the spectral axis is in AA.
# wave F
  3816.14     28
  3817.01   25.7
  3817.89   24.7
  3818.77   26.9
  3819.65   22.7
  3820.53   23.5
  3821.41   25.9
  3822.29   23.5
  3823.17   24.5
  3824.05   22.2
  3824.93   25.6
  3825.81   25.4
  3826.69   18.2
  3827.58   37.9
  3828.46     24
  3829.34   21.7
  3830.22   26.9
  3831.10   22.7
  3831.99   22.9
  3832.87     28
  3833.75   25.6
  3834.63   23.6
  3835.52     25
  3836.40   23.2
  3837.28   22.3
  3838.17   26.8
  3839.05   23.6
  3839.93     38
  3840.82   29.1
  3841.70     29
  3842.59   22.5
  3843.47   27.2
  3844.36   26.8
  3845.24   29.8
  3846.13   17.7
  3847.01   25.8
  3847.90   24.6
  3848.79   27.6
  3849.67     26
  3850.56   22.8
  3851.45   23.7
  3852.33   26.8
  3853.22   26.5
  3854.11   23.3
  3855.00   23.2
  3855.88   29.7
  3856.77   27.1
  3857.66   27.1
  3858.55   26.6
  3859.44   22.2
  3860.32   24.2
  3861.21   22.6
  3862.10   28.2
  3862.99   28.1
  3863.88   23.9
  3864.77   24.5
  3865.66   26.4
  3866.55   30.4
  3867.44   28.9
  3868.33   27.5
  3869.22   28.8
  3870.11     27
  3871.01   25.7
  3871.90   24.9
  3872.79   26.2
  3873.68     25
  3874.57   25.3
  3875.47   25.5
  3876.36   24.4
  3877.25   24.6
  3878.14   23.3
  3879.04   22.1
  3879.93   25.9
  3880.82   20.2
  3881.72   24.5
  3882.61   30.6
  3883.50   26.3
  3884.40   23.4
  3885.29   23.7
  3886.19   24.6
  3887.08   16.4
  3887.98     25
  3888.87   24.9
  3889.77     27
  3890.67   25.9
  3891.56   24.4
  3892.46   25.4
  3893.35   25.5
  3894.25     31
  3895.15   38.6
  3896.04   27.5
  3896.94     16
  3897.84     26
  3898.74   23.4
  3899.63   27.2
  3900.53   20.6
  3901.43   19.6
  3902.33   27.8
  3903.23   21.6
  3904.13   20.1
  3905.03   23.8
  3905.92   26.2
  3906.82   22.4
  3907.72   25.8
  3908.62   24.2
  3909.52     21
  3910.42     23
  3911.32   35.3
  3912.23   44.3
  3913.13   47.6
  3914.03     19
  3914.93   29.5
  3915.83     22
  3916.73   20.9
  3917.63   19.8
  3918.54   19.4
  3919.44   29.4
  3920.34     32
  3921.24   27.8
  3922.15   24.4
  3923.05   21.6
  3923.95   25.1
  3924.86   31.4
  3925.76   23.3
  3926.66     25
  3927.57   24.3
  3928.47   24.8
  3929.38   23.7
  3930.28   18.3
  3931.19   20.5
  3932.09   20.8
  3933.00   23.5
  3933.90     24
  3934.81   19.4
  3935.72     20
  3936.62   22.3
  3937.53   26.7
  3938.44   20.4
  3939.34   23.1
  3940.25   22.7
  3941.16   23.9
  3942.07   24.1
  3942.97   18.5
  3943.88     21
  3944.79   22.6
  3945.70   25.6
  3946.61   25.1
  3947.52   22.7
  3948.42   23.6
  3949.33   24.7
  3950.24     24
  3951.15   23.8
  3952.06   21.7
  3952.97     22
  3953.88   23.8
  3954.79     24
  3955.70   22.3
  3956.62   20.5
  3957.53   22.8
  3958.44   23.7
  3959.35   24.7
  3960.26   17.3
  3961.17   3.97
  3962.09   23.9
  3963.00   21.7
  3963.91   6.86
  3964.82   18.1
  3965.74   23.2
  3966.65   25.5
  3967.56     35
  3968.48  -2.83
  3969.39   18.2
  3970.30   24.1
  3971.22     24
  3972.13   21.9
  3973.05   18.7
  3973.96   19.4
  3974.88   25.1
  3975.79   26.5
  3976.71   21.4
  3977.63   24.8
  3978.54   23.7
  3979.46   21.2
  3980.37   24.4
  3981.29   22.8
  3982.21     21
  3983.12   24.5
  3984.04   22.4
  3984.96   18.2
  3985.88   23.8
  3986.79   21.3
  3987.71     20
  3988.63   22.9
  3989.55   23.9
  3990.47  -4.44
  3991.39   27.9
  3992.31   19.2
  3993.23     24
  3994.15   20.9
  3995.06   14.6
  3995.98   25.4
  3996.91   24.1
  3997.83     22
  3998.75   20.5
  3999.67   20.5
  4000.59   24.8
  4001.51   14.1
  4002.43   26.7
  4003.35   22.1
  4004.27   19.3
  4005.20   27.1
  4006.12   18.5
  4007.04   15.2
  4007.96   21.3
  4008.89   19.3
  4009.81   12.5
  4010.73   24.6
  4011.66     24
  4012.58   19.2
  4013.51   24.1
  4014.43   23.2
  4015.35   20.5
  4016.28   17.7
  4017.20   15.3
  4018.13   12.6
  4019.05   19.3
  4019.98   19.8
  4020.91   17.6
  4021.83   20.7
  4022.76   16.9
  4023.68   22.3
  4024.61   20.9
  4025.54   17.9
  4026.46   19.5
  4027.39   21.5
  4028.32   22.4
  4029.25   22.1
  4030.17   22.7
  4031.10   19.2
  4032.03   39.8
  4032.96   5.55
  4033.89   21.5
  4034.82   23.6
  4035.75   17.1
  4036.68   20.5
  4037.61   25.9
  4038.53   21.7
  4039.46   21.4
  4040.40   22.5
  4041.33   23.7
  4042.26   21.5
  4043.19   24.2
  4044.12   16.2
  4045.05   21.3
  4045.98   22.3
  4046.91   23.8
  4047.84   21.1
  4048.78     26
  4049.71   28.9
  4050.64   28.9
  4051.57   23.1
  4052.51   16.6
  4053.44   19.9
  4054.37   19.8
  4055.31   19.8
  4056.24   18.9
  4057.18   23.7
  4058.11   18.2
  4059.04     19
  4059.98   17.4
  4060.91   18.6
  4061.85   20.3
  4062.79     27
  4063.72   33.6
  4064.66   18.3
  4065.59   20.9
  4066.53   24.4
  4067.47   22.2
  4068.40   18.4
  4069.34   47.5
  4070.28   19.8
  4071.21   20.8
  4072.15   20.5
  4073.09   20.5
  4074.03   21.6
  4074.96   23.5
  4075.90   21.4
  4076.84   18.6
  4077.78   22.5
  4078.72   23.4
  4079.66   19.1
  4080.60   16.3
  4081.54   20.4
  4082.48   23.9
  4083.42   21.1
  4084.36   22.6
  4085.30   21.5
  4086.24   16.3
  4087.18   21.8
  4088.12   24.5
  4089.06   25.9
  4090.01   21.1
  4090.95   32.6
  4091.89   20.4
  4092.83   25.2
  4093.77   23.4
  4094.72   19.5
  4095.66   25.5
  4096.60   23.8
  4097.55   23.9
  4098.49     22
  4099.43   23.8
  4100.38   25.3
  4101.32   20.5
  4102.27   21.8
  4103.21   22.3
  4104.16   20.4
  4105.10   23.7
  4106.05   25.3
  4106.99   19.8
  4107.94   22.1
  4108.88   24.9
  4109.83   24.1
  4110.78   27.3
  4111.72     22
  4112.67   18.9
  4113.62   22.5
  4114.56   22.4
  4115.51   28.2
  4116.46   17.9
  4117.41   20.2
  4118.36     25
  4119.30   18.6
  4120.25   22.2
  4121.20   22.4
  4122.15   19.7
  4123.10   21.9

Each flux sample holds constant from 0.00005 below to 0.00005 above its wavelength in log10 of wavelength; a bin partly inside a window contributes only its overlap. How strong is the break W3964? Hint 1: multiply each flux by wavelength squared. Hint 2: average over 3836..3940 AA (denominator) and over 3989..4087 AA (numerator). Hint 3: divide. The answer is 0.9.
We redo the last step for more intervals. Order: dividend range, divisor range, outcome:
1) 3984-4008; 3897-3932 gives 0.85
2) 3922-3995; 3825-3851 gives 0.90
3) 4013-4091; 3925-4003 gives 1.05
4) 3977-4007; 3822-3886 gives 0.89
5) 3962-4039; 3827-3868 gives 0.86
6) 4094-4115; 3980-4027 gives 1.18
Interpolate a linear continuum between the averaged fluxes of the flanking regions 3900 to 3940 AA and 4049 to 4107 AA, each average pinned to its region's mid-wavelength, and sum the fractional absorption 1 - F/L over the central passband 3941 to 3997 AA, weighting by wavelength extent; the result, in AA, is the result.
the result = 6.3 AA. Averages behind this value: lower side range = 24.7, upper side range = 22.5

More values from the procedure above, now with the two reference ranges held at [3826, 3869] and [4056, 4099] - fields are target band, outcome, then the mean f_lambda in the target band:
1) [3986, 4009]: 3.0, 20.5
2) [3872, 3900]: 0.1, 25.2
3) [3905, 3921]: -1.4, 27.1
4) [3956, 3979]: 3.4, 20.5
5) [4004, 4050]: 4.5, 20.9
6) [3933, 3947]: 1.1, 22.6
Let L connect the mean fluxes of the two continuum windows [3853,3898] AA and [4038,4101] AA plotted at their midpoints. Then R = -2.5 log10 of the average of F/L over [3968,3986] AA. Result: 0.136 mag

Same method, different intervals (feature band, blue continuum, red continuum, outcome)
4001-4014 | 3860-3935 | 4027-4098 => 0.13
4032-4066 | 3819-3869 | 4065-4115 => 0.07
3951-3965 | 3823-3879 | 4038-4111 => 0.20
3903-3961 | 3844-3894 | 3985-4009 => -0.05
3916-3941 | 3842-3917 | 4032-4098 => 0.06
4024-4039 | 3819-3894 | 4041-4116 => 0.09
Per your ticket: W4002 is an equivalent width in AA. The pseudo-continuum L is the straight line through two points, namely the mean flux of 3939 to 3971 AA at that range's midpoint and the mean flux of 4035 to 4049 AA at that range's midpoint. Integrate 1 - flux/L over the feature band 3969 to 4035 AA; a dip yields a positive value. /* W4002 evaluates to 2.3 AA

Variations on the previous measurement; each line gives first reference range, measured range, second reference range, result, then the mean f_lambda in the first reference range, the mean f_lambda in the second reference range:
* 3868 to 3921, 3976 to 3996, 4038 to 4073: 2.33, 25.6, 22.5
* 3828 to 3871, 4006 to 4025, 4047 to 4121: 3.37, 25.8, 22.5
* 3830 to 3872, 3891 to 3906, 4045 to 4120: 0.17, 25.9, 22.5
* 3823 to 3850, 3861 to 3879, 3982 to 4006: -1.00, 25.6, 21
